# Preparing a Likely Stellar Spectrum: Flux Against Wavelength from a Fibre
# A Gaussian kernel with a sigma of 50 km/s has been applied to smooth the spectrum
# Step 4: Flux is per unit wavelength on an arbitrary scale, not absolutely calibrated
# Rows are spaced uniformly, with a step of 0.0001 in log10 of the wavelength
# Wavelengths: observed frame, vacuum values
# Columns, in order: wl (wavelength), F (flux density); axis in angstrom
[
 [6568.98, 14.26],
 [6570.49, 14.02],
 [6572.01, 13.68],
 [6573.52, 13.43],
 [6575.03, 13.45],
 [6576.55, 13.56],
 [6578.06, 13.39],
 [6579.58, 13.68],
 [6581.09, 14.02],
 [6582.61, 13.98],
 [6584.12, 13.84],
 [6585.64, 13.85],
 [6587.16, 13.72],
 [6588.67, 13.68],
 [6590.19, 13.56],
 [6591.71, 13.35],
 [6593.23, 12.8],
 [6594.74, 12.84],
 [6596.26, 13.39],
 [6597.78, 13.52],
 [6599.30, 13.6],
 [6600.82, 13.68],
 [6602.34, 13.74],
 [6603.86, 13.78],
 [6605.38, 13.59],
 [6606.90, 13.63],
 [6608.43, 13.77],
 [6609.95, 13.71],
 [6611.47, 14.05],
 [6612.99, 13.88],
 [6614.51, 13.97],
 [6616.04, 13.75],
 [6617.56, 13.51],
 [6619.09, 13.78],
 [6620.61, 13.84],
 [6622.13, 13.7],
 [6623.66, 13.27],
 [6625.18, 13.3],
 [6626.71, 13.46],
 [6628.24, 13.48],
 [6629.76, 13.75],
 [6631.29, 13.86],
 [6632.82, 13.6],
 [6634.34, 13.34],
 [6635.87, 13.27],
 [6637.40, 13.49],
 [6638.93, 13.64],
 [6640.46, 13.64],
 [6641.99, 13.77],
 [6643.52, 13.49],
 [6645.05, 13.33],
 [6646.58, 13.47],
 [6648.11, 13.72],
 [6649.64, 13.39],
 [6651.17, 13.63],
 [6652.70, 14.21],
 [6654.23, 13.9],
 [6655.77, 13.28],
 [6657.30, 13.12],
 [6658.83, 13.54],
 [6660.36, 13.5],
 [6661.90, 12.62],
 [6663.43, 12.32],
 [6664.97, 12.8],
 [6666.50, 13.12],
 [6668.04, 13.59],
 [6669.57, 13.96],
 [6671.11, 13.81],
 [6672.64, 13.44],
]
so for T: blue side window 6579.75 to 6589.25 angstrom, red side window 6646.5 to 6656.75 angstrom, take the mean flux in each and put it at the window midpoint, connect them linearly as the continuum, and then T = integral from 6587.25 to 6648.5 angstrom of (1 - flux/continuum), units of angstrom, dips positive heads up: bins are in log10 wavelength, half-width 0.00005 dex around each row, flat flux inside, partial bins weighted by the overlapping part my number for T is 0.8 angstrom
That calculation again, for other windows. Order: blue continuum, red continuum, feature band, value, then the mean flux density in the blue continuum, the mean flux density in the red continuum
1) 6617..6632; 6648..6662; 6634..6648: 0.0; 13.6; 13.5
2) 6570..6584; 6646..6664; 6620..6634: -0.1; 13.7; 13.4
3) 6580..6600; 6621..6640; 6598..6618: -0.3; 13.6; 13.5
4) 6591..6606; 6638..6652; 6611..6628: -0.2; 13.4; 13.6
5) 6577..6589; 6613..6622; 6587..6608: 0.4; 13.8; 13.8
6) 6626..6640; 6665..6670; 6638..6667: 0.2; 13.5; 13.4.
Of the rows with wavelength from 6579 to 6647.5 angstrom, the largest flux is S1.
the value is 14.05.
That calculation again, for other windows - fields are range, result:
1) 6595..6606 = 13.78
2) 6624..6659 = 14.21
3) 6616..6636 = 13.86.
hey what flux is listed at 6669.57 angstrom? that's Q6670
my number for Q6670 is 13.96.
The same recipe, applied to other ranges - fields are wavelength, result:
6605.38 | 13.59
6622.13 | 13.7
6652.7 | 14.21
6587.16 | 13.72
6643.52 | 13.49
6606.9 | 13.63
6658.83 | 13.54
